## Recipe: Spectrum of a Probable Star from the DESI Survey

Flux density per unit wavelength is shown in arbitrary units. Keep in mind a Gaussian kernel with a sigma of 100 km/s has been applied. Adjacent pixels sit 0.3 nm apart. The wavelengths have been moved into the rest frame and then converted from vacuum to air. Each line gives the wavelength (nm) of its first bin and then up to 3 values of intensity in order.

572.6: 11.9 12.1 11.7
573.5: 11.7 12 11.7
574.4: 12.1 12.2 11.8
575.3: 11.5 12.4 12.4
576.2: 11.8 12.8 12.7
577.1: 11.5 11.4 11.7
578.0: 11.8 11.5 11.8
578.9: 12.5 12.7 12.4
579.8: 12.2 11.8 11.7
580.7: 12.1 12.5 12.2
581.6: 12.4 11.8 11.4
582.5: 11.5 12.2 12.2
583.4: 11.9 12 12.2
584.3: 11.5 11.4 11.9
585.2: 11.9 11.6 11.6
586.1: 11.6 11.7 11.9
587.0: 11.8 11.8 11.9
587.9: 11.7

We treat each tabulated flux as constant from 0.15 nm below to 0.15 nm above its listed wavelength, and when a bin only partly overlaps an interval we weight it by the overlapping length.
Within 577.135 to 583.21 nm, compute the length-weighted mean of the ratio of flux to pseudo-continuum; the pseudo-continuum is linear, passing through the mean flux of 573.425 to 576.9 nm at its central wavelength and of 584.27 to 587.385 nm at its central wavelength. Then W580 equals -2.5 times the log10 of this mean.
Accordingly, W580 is -0.01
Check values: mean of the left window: 12.1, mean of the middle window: 12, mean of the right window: 11.7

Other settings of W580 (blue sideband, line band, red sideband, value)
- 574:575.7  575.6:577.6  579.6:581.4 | -0.01 mag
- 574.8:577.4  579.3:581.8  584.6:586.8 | -0.02 mag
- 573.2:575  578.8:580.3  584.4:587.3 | -0.04 mag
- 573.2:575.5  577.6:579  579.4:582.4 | 0.01 mag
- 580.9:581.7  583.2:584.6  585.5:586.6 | 0.01 mag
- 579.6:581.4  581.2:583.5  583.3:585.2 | 0.00 mag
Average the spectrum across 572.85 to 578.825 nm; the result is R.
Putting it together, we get 11.9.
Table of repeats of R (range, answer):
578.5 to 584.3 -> 12.1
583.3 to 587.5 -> 11.8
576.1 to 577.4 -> 12.1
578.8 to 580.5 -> 12.2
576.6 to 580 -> 12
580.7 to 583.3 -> 12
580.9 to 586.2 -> 11.9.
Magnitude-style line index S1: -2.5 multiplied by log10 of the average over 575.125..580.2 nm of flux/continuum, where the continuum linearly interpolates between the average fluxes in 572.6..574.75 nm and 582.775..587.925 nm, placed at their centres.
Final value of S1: -0.02 mag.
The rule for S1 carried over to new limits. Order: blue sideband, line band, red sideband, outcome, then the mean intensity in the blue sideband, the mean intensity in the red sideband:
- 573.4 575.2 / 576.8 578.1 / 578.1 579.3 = 0.03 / 11.9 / 12.1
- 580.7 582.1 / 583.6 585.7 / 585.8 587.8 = 0.01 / 12.2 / 11.8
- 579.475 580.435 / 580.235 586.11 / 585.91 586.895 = 0.00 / 12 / 11.7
